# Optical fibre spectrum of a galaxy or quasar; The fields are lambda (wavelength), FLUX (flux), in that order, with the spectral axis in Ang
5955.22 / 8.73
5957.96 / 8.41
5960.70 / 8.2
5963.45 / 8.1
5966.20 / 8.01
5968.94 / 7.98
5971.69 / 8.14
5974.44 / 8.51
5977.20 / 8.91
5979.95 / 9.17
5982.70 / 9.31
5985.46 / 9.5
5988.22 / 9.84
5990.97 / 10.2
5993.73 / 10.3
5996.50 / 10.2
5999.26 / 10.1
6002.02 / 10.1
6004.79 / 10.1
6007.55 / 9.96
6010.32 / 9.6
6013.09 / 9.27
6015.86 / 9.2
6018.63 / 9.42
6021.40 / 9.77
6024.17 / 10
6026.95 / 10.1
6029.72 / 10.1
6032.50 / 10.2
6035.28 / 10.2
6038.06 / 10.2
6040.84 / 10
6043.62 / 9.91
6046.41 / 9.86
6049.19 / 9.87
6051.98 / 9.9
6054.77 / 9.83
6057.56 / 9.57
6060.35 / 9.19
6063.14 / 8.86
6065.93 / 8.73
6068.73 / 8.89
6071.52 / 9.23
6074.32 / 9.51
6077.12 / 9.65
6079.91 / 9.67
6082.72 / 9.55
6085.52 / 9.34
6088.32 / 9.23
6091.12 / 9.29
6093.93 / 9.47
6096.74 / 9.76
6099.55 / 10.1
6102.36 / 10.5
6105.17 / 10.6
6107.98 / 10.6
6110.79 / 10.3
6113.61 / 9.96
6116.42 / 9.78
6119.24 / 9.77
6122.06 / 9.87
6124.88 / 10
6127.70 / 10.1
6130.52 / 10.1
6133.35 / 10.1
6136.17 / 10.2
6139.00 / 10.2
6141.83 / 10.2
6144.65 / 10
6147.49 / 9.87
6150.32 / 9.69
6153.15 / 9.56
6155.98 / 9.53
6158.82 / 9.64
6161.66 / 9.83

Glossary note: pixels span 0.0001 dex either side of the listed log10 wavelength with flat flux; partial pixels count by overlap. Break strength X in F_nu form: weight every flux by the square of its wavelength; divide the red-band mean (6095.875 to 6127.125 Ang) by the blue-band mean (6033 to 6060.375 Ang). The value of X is 1.04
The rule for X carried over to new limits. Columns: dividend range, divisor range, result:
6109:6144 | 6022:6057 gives 1.04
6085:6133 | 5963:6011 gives 1.11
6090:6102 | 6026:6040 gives 0.98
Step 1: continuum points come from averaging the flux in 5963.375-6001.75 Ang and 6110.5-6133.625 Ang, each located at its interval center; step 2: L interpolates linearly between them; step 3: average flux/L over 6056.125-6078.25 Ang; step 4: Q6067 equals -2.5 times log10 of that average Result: 0.06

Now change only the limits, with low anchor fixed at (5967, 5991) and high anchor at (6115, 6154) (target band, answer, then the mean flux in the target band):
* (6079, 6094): 0.03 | 9.41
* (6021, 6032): -0.08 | 10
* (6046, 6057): -0.05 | 9.84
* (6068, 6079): 0.02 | 9.37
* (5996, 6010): -0.10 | 10.1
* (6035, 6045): -0.08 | 10.1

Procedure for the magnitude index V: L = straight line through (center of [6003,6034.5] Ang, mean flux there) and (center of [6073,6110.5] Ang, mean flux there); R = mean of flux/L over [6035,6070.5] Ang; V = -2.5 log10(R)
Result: 0.02 mag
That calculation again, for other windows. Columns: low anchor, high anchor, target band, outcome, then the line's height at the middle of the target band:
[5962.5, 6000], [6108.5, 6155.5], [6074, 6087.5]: 0.019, 9.7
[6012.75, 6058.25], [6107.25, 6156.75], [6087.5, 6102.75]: 0.028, 9.94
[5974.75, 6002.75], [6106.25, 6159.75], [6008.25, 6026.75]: 0.019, 9.76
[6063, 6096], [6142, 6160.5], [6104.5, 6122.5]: -0.067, 9.52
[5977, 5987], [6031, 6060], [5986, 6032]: -0.039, 9.55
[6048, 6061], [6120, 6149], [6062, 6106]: 0.035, 9.83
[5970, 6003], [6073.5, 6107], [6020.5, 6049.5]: -0.046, 9.61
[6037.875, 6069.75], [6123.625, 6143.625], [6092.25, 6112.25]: -0.029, 9.9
